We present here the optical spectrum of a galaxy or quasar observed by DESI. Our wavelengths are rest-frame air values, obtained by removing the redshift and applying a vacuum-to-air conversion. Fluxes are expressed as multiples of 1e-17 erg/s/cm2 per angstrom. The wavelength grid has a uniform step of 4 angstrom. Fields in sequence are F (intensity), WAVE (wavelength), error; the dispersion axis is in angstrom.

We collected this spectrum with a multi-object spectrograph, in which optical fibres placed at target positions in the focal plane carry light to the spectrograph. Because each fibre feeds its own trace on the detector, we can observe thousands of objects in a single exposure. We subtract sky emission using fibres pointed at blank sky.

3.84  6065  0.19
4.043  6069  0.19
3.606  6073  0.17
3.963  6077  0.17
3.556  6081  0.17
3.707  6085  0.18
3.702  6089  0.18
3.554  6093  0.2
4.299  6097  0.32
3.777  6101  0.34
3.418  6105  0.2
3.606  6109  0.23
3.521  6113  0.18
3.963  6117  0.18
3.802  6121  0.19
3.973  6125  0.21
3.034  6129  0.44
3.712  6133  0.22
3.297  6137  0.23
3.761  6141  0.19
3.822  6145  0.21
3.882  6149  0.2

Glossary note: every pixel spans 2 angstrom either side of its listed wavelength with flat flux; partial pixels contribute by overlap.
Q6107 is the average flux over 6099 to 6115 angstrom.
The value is 3.58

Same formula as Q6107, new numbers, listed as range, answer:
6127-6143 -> 3.45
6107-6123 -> 3.72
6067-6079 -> 3.87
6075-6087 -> 3.74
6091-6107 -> 3.76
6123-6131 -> 3.5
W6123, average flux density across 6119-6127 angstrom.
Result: 3.89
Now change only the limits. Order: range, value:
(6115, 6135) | 3.7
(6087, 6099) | 3.85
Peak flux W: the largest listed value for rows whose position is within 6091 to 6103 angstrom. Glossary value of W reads 4.299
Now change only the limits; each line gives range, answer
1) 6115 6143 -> 3.973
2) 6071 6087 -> 3.963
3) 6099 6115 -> 3.777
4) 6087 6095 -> 3.702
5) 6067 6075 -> 4.043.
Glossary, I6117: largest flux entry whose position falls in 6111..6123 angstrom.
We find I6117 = 3.963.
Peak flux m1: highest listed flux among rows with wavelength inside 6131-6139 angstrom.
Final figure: 3.712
